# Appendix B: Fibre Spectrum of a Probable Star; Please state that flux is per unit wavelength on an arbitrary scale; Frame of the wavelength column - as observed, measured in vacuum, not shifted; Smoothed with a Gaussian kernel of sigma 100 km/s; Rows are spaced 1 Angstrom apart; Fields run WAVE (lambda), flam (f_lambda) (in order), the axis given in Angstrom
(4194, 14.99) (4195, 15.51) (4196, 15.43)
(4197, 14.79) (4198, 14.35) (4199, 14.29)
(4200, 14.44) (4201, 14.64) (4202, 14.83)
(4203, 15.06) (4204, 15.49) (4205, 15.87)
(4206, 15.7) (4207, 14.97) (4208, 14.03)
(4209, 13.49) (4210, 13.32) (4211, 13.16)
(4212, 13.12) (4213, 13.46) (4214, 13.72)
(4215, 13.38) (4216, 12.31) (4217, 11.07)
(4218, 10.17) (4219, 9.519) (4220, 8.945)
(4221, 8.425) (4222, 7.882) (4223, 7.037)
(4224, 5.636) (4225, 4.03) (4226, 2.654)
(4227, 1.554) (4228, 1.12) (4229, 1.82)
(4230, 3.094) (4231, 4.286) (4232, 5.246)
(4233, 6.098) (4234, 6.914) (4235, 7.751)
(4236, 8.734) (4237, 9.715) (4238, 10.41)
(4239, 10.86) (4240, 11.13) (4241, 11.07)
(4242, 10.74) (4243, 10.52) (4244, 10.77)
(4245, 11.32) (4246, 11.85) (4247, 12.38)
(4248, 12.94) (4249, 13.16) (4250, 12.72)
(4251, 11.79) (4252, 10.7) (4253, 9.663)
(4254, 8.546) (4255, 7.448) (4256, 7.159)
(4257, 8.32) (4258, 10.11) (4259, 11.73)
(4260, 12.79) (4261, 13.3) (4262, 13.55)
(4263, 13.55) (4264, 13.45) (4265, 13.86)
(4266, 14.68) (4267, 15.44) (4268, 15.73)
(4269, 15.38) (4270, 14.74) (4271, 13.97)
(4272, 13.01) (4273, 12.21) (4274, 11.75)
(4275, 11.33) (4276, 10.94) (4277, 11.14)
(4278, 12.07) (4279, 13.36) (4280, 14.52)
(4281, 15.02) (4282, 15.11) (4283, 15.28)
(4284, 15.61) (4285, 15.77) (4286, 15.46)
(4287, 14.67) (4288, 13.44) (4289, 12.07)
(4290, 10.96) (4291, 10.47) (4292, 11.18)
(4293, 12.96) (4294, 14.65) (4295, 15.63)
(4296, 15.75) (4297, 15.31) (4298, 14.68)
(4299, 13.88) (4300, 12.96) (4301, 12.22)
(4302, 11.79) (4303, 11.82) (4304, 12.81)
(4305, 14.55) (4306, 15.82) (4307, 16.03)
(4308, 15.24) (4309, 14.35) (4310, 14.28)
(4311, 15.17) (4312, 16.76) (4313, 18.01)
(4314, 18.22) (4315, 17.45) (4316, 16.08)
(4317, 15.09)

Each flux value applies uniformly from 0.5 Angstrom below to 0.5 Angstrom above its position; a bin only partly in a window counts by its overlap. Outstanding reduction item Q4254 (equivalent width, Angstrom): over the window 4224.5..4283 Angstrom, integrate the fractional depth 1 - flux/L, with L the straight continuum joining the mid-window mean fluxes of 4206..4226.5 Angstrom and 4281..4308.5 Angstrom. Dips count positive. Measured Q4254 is 8.70 Angstrom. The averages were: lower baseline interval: 10.6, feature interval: 10.5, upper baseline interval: 14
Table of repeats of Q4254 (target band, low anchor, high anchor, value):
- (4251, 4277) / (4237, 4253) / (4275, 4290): 1.00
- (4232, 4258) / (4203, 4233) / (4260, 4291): 3.26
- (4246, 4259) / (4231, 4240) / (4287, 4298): -1.16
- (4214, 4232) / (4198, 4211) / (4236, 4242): 8.36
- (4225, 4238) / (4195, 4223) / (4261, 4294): 8.01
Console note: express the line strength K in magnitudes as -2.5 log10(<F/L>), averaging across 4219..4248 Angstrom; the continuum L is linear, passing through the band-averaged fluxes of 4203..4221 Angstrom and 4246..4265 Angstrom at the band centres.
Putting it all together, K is 0.49 mag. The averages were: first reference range 13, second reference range 11.4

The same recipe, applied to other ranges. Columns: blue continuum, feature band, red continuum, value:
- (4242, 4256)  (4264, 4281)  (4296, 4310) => -0.10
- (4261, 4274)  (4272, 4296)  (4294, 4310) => 0.06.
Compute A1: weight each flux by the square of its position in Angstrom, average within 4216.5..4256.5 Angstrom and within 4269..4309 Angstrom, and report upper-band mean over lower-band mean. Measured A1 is 1.7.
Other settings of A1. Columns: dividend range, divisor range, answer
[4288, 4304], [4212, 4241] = 1.71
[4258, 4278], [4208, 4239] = 1.60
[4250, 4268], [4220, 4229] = 2.45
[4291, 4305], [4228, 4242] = 1.88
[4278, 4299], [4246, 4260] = 1.34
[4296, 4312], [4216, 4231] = 2.43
